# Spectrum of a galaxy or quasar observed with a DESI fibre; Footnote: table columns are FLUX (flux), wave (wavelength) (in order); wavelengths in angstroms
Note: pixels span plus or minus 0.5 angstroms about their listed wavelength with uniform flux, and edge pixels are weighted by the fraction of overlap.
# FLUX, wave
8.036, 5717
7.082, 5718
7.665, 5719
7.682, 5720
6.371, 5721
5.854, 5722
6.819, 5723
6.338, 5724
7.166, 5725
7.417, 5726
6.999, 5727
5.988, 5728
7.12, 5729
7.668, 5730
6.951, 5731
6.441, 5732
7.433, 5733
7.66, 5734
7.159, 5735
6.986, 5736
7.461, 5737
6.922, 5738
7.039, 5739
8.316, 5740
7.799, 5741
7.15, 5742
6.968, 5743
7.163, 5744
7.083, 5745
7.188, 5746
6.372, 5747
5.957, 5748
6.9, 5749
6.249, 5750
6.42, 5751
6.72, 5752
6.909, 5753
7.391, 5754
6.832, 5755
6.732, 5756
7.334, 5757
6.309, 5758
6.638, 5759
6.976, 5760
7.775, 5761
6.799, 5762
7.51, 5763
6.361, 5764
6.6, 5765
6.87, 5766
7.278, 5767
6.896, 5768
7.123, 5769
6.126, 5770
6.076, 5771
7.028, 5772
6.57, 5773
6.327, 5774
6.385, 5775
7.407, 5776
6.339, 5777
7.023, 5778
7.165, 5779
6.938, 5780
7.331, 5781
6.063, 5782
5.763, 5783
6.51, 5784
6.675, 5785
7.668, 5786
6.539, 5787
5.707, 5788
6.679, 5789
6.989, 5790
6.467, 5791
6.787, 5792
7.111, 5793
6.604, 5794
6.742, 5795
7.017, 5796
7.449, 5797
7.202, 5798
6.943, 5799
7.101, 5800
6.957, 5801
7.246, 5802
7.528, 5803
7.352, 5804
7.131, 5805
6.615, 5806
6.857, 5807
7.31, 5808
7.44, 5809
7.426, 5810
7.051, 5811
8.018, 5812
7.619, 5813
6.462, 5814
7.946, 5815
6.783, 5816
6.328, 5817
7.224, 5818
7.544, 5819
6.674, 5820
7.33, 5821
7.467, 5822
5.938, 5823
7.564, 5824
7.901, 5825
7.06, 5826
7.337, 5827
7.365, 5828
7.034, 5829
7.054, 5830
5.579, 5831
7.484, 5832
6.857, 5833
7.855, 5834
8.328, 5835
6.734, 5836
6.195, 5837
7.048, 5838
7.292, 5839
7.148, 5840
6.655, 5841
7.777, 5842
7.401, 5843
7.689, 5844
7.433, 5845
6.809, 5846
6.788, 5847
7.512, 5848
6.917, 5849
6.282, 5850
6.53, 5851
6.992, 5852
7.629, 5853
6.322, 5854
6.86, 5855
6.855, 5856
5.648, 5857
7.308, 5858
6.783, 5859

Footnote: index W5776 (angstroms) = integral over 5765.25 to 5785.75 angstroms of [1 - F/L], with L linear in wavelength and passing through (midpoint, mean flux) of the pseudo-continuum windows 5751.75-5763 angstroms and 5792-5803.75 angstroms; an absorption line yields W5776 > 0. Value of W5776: 0.9 angstroms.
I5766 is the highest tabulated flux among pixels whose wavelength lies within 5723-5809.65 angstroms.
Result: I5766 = 8.316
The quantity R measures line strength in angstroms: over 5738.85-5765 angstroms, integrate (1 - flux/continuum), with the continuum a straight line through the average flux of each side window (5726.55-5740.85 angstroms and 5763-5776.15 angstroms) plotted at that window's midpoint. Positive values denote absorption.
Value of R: -0.1 angstroms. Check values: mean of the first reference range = 7.17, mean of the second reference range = 6.71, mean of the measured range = 6.95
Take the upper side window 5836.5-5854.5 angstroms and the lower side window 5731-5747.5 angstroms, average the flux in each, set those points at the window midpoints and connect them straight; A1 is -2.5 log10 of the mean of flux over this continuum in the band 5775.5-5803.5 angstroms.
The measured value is 0.040 mag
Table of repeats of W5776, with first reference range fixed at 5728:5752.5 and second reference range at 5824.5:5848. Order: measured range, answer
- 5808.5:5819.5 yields -0.2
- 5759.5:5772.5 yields 0.3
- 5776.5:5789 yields 0.8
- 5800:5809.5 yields 0.0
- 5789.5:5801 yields 0.3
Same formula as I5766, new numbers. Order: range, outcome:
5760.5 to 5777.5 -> 7.775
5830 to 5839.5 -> 8.328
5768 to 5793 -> 7.668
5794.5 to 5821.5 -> 8.018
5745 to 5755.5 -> 7.391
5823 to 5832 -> 7.901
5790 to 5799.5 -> 7.449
